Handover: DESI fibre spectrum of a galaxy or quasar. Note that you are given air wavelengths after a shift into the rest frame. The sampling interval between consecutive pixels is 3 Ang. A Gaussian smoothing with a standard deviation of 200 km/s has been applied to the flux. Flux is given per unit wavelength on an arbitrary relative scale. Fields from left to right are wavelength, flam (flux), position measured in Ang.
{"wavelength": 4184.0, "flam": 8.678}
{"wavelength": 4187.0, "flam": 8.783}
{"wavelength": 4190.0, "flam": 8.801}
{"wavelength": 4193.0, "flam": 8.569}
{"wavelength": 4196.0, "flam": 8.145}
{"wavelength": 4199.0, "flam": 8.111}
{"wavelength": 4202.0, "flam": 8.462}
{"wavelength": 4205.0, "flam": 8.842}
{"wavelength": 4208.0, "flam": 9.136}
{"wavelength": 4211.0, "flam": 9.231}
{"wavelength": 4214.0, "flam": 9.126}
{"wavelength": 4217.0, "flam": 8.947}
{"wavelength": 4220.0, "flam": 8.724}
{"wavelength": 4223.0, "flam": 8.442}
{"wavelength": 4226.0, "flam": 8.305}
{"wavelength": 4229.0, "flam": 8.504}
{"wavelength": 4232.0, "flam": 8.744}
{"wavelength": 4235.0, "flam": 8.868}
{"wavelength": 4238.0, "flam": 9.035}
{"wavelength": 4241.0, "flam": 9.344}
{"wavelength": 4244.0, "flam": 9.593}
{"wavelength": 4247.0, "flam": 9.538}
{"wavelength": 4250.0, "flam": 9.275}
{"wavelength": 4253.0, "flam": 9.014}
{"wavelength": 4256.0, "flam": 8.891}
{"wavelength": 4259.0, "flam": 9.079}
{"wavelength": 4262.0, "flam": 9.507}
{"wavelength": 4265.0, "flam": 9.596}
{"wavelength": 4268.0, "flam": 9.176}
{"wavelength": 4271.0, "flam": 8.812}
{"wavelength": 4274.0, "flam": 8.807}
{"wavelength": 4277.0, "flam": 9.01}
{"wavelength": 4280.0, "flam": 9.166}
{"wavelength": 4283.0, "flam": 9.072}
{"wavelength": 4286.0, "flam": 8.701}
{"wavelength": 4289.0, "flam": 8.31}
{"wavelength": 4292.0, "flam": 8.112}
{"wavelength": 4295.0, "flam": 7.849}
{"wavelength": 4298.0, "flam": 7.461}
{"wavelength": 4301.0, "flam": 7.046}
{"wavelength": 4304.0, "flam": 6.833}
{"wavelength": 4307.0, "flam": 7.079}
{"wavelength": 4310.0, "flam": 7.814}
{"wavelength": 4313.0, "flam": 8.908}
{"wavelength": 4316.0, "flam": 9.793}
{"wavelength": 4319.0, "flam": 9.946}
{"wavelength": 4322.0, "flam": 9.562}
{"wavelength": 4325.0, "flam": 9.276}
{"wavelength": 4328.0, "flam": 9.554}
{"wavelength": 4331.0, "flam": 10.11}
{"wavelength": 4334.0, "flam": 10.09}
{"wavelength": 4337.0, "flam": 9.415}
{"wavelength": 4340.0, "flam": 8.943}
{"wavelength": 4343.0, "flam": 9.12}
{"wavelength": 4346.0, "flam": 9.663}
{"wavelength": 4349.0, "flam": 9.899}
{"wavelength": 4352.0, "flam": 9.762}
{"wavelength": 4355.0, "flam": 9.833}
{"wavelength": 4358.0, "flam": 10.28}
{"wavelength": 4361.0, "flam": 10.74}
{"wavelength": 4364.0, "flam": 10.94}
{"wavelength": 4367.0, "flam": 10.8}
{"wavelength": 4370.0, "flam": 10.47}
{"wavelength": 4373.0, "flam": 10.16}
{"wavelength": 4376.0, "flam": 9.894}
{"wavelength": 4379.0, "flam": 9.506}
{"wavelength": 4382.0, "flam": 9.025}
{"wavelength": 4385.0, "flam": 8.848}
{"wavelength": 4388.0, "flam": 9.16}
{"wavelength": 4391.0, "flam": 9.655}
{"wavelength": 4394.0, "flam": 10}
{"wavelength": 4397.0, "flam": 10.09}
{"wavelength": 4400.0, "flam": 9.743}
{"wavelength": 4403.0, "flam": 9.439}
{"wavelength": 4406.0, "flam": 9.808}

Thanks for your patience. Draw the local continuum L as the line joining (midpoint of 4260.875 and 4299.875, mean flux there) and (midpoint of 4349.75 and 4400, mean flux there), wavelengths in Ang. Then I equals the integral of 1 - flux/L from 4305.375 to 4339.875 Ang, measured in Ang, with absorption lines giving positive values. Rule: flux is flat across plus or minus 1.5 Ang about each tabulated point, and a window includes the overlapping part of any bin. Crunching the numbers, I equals 0.22 Ang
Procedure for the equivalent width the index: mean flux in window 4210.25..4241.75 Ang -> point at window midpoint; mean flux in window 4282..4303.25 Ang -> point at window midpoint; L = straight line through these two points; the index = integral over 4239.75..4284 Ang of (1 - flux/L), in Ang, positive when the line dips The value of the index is -4.3 Ang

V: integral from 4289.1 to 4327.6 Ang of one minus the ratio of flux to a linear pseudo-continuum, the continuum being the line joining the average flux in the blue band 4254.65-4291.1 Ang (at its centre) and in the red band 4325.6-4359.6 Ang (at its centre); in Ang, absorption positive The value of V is 4.2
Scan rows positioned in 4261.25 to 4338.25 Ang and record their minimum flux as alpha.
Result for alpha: 6.833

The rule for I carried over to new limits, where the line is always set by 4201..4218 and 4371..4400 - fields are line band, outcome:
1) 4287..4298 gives 1.47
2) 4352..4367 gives -1.41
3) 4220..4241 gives 0.80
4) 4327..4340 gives -0.38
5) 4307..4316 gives 0.92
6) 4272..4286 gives 0.38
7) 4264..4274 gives 0.08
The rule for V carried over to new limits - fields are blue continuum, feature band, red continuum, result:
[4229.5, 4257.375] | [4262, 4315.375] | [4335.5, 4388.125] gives 5.6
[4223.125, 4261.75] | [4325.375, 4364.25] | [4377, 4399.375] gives -2.0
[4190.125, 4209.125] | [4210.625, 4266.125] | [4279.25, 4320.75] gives -3.8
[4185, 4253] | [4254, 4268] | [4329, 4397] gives -0.2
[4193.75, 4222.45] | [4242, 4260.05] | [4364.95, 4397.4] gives -0.5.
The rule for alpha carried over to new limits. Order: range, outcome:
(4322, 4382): 8.943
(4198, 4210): 8.111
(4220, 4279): 8.305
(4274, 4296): 7.849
